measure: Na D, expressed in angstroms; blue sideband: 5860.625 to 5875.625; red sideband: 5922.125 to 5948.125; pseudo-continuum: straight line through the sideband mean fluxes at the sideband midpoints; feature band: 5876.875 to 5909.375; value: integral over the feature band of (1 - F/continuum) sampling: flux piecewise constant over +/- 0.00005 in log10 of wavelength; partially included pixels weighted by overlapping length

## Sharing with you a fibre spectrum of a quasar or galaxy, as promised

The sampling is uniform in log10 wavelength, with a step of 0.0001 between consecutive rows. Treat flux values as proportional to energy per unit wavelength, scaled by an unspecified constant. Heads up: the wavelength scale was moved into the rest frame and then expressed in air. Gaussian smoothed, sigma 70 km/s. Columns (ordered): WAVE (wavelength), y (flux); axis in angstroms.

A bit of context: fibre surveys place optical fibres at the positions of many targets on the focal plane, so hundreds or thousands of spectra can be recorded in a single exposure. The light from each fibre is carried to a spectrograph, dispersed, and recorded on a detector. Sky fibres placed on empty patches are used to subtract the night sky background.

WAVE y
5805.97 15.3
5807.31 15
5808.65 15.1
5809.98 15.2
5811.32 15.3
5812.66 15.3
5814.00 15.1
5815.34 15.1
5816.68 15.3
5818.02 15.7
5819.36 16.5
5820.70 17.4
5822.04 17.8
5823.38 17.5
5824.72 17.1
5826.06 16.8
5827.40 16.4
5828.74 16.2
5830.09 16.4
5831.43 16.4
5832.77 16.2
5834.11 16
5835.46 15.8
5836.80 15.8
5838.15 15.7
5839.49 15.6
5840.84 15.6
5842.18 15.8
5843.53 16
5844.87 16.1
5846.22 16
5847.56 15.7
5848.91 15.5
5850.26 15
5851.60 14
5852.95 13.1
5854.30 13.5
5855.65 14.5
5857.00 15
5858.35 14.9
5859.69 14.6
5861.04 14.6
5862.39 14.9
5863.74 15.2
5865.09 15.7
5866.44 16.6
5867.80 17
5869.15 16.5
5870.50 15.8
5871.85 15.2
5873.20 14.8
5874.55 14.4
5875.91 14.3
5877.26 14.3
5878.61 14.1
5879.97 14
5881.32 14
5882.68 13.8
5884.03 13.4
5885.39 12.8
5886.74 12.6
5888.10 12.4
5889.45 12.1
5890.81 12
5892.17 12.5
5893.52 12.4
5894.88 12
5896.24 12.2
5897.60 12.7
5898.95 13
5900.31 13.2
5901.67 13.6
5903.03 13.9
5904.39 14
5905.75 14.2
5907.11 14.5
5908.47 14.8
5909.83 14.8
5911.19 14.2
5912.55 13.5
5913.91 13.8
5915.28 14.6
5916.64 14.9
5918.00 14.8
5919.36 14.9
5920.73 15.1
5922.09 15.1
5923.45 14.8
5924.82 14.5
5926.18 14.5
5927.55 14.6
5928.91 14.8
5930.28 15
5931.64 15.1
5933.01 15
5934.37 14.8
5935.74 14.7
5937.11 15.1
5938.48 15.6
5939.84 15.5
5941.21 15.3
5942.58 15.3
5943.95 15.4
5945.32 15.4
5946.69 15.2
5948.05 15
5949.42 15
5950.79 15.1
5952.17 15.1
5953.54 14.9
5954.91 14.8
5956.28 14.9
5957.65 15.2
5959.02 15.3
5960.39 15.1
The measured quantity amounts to 4.4 angstroms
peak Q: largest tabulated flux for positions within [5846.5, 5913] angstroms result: 17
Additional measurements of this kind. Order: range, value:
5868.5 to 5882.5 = 16.5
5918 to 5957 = 15.6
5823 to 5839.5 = 17.5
